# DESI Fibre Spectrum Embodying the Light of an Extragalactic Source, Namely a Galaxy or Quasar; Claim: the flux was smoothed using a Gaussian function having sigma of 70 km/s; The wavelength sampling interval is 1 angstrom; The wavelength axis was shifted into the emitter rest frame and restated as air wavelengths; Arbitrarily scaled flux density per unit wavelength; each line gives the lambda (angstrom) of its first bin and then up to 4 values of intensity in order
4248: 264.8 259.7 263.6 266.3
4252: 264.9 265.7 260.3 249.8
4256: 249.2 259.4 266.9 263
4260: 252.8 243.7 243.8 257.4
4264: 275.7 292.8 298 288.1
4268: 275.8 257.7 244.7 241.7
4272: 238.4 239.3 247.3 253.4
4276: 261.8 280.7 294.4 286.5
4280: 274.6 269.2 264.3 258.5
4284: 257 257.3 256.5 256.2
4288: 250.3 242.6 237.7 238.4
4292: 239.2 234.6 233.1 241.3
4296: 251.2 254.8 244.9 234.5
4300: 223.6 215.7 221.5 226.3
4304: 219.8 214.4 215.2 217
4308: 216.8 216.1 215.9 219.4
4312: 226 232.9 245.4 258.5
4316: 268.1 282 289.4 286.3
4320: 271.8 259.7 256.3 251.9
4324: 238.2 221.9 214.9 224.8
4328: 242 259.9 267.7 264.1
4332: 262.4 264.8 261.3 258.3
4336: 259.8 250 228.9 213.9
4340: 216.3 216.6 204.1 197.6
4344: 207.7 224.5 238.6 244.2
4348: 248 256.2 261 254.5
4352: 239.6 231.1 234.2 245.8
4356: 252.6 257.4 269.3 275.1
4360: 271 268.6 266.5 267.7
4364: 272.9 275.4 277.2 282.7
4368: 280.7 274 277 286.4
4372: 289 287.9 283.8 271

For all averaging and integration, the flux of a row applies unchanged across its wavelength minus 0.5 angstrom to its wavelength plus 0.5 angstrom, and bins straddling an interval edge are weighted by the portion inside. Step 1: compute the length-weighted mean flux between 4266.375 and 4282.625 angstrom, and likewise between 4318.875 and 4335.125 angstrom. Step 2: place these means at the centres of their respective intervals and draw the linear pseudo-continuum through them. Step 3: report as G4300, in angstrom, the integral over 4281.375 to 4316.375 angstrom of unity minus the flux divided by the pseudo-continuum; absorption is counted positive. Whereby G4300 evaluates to 2.9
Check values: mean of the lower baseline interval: 264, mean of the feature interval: 237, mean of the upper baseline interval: 252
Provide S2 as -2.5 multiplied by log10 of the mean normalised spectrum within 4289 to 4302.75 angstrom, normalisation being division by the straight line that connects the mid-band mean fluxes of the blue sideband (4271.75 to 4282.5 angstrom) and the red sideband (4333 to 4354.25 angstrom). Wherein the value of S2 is 0.092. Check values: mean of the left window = 265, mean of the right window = 236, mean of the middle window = 236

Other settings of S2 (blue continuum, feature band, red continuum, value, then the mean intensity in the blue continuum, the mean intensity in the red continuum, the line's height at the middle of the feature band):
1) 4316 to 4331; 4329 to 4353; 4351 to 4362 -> 0.06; 256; 255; 255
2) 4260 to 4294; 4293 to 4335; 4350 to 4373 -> 0.09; 259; 266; 262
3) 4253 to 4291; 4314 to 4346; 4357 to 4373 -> 0.10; 260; 275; 270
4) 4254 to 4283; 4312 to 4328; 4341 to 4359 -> -0.02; 263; 240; 248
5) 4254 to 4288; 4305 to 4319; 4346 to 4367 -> 0.09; 262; 259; 260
